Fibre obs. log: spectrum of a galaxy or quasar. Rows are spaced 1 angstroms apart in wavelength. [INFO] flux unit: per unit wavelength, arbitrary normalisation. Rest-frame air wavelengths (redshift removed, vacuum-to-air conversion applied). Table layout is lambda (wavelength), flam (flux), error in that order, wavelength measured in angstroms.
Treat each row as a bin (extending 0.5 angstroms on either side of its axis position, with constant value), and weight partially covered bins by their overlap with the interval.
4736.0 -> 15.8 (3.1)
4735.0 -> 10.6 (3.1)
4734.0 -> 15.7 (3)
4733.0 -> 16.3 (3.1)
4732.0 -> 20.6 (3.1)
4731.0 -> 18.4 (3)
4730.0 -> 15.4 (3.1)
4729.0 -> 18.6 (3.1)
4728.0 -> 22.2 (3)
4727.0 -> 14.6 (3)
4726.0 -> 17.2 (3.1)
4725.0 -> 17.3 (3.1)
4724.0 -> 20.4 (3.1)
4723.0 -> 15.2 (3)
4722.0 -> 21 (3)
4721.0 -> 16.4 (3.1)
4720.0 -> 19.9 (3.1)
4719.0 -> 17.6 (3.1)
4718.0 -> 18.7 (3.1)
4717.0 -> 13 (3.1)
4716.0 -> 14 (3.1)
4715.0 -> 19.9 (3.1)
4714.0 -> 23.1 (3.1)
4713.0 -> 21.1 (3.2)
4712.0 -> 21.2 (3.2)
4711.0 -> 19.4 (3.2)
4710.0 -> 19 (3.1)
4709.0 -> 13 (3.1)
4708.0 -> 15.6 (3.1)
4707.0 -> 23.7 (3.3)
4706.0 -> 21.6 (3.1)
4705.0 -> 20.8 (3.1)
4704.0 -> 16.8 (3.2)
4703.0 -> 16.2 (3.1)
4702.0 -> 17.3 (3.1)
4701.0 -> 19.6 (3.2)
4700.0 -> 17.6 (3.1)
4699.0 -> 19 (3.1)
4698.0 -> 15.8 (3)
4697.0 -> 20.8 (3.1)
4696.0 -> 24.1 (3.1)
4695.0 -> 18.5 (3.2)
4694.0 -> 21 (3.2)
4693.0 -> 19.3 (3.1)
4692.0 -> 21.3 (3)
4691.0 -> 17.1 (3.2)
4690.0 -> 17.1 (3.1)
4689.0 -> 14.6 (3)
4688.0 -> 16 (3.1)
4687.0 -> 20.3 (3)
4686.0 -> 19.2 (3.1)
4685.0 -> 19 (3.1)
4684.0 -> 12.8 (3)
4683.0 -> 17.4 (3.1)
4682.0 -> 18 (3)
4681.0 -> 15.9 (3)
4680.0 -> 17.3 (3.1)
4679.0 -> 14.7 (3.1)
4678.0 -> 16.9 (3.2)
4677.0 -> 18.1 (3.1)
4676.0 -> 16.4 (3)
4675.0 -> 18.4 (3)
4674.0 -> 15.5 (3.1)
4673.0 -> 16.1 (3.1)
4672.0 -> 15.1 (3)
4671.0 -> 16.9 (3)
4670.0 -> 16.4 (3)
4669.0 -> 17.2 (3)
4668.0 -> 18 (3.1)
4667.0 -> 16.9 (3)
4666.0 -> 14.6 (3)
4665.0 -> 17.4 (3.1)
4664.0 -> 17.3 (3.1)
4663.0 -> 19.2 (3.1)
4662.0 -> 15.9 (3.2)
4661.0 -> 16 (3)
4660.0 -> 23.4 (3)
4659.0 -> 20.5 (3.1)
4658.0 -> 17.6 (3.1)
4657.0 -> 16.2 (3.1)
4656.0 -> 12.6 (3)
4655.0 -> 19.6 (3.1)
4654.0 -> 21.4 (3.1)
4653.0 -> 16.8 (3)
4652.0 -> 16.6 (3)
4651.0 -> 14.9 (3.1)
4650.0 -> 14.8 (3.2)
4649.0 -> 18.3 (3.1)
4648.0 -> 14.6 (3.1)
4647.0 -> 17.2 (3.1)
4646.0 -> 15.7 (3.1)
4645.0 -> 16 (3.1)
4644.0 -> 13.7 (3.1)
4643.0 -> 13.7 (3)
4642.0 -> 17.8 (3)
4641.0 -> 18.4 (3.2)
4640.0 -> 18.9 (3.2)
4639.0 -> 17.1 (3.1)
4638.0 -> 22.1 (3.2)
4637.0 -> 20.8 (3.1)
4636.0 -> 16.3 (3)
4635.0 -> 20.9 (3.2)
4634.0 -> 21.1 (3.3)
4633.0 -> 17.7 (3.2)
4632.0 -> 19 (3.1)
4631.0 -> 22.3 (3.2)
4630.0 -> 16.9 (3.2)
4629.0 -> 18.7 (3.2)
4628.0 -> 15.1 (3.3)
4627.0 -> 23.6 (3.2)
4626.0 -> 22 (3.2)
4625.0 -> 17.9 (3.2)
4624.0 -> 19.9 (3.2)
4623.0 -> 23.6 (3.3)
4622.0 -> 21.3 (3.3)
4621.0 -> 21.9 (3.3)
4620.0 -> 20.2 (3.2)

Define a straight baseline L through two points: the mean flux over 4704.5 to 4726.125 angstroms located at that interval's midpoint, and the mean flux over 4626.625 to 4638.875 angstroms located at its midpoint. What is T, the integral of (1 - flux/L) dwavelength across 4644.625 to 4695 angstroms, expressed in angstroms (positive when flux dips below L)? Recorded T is 4.9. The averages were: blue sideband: 19.4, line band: 17.2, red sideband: 18.6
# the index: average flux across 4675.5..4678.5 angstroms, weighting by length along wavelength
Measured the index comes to 17.1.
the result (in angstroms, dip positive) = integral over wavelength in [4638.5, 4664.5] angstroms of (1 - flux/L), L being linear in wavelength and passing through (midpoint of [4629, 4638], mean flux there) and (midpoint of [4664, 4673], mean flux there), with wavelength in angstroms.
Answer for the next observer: 1.3 angstroms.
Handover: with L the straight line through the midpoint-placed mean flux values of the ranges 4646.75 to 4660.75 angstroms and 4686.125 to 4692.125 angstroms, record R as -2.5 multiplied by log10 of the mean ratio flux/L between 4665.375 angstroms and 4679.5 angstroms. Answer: 0.06 mag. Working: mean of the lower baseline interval 17.4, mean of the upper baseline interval 17.6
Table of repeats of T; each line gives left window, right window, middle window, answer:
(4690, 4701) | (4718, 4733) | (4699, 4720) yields 0.32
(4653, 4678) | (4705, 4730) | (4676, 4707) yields -0.49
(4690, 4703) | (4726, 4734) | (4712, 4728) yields 0.01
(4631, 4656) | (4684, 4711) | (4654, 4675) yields 0.85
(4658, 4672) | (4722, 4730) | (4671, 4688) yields 0.73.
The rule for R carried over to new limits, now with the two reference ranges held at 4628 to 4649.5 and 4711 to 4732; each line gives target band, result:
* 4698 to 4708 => -0.03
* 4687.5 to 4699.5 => -0.03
